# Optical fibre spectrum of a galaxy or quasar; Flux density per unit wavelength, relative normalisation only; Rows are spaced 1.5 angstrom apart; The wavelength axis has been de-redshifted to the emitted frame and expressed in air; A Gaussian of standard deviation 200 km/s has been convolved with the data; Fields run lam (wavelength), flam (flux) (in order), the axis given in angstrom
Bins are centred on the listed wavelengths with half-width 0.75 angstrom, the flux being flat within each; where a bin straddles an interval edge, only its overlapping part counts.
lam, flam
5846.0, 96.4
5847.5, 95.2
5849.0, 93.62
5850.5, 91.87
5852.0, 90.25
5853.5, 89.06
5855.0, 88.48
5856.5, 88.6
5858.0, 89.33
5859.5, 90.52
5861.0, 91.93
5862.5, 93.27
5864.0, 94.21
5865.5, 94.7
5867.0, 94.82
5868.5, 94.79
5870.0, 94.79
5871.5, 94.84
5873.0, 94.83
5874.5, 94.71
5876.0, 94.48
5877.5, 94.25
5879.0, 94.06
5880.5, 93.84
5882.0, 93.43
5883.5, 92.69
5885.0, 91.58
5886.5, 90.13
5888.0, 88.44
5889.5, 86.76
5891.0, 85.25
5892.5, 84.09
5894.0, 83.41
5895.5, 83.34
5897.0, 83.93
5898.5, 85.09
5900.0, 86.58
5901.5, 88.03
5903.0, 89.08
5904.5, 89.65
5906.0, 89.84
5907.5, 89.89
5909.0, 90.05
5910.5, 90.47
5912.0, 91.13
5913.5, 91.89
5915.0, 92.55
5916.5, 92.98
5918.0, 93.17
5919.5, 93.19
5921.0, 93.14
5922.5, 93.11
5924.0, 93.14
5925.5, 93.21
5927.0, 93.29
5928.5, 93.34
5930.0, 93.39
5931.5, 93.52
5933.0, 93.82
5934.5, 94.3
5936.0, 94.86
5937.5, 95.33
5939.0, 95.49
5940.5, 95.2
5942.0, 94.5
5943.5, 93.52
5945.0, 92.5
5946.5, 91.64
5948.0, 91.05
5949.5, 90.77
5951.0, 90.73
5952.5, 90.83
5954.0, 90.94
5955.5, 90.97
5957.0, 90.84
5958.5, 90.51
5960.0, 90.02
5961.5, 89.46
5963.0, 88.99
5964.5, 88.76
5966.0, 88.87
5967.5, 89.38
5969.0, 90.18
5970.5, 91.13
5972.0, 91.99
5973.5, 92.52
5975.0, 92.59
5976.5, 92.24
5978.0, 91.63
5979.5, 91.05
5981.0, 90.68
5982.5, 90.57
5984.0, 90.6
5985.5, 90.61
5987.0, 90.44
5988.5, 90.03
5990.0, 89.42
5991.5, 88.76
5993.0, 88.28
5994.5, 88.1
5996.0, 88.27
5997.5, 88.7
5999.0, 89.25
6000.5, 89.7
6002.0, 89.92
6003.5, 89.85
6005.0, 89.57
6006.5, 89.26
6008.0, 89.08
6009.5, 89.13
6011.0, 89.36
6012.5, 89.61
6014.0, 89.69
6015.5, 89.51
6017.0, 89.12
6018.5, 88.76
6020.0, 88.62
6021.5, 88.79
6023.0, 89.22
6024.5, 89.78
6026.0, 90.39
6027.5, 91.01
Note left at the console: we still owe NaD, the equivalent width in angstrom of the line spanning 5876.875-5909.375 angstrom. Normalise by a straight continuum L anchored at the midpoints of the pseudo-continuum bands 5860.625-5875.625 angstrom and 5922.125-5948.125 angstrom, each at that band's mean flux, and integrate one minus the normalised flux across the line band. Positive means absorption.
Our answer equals 1.8 angstrom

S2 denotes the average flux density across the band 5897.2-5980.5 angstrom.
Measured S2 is 91.5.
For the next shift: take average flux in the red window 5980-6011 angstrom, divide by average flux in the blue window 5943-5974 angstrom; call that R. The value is 0.99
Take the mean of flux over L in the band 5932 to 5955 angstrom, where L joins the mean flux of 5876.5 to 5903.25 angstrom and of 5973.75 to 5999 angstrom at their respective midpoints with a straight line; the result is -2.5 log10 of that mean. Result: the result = -0.04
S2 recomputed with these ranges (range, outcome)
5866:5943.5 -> 91.6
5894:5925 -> 89.9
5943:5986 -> 90.9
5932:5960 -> 92.6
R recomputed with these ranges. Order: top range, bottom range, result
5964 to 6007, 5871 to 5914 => 1.00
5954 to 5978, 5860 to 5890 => 0.97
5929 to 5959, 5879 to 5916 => 1.04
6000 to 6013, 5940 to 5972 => 0.98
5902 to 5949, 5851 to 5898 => 1.02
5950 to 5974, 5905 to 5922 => 0.99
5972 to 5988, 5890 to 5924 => 1.02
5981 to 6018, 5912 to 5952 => 0.96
